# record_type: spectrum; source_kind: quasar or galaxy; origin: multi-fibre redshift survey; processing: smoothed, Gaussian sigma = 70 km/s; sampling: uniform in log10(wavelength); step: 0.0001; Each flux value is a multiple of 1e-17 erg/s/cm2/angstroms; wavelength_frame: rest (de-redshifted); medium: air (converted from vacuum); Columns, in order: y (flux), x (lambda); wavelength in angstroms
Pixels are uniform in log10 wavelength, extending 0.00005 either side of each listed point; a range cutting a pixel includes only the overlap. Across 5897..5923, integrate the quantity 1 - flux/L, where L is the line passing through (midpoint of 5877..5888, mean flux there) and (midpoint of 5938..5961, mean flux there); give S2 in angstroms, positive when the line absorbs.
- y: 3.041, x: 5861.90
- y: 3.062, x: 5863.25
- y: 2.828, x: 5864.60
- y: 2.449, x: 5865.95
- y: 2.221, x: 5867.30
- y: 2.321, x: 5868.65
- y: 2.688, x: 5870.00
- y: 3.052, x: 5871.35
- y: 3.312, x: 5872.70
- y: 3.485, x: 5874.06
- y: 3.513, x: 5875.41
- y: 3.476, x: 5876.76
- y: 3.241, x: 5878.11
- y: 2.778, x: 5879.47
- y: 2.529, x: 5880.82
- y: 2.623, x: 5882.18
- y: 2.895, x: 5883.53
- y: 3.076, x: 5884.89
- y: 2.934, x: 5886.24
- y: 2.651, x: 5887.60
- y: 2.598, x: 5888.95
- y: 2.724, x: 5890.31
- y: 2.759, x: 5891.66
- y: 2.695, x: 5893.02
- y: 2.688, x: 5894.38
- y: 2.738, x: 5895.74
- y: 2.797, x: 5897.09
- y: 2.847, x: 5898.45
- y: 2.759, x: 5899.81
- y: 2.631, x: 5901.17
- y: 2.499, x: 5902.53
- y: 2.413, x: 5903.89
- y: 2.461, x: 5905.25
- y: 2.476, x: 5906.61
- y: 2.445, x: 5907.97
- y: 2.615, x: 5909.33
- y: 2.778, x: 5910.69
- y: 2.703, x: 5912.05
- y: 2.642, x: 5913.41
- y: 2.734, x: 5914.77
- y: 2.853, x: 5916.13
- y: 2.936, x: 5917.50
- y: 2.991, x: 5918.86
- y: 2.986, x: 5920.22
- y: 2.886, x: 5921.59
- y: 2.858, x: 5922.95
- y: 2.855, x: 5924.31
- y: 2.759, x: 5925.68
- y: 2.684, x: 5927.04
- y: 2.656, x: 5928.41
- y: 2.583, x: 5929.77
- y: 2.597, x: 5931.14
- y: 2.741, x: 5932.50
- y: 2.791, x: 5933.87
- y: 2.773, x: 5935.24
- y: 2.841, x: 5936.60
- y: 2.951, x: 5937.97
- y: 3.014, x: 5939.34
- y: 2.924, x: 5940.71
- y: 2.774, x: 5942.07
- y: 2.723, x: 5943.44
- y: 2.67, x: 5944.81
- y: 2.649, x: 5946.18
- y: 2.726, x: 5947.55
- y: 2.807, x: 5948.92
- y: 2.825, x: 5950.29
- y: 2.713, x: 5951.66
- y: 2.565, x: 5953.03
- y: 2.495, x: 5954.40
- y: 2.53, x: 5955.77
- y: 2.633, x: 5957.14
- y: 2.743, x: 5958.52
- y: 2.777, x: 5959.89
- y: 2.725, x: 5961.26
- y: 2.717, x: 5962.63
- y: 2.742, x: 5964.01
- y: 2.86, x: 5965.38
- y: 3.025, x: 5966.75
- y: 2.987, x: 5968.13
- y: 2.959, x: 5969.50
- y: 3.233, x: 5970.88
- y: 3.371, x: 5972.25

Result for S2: 0.9 angstroms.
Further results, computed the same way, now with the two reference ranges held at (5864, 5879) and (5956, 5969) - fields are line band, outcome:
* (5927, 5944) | 0.4 angstroms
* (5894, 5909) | 1.5 angstroms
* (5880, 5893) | 0.8 angstroms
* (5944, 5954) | 0.4 angstroms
